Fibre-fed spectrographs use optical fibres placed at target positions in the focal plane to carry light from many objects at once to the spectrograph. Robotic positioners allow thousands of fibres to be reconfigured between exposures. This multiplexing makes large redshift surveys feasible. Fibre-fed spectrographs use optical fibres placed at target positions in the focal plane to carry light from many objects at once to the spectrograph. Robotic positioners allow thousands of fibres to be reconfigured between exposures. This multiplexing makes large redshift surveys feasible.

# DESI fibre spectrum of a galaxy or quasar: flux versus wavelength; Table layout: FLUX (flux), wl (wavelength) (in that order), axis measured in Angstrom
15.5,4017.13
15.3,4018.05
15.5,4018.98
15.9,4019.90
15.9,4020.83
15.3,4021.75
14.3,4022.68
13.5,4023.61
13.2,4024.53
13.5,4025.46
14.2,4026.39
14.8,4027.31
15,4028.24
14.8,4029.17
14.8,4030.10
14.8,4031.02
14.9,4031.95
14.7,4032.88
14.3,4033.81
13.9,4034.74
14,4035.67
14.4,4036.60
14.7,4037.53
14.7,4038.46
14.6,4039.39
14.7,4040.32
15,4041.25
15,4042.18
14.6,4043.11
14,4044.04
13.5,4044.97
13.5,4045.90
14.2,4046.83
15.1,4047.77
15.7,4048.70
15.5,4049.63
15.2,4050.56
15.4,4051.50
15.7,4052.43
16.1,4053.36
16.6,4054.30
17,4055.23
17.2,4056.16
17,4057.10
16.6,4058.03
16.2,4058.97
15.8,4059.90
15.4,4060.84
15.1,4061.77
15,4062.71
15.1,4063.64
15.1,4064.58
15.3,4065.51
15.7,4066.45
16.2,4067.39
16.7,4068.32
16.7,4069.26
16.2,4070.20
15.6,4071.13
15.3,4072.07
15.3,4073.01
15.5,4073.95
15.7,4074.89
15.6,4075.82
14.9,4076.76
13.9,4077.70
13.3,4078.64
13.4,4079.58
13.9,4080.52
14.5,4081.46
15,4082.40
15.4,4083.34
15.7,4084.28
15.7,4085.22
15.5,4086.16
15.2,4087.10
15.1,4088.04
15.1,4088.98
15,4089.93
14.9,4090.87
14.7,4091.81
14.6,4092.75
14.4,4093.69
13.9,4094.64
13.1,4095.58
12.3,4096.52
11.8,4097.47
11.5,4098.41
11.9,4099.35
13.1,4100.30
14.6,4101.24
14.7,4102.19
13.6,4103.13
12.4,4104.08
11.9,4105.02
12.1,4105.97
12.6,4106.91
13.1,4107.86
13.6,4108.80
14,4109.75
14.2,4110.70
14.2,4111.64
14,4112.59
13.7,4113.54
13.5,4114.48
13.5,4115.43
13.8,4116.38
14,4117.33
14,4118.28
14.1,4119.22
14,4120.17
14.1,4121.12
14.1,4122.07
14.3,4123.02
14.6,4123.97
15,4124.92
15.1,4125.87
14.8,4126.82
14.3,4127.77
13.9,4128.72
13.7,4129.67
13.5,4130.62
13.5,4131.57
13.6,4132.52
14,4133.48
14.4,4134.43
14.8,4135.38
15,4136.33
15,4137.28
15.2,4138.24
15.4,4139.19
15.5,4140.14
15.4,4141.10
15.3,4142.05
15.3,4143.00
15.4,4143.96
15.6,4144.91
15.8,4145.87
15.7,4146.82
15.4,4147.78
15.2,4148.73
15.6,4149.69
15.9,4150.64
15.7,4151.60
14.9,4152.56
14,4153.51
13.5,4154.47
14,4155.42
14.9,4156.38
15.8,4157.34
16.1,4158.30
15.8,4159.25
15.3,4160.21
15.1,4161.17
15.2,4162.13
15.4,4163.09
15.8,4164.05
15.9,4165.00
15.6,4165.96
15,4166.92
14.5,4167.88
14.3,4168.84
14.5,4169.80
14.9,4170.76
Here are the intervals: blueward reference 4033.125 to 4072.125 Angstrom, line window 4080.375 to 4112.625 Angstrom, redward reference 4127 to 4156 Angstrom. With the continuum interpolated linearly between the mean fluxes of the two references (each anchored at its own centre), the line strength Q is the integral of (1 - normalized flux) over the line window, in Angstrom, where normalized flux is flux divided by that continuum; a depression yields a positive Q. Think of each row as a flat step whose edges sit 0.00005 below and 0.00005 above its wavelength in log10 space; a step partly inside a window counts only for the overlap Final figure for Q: 2.5 Angstrom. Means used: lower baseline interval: 15.3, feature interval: 13.9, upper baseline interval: 14.8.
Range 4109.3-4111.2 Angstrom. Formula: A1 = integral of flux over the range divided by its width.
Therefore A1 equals 14.1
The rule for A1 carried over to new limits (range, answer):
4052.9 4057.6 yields 16.8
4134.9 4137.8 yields 14.9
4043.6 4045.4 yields 13.8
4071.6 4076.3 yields 15.5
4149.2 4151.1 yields 15.8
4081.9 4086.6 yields 15.5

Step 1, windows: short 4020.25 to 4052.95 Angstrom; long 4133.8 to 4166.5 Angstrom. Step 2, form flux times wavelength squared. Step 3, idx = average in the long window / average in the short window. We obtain 1.10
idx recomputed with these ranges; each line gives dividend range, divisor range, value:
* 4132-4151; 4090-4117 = 1.15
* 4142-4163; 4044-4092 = 1.04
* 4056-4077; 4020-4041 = 1.11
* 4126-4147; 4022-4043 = 1.08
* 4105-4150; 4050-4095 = 0.96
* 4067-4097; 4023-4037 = 1.07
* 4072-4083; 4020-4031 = 1.04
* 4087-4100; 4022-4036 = 0.99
